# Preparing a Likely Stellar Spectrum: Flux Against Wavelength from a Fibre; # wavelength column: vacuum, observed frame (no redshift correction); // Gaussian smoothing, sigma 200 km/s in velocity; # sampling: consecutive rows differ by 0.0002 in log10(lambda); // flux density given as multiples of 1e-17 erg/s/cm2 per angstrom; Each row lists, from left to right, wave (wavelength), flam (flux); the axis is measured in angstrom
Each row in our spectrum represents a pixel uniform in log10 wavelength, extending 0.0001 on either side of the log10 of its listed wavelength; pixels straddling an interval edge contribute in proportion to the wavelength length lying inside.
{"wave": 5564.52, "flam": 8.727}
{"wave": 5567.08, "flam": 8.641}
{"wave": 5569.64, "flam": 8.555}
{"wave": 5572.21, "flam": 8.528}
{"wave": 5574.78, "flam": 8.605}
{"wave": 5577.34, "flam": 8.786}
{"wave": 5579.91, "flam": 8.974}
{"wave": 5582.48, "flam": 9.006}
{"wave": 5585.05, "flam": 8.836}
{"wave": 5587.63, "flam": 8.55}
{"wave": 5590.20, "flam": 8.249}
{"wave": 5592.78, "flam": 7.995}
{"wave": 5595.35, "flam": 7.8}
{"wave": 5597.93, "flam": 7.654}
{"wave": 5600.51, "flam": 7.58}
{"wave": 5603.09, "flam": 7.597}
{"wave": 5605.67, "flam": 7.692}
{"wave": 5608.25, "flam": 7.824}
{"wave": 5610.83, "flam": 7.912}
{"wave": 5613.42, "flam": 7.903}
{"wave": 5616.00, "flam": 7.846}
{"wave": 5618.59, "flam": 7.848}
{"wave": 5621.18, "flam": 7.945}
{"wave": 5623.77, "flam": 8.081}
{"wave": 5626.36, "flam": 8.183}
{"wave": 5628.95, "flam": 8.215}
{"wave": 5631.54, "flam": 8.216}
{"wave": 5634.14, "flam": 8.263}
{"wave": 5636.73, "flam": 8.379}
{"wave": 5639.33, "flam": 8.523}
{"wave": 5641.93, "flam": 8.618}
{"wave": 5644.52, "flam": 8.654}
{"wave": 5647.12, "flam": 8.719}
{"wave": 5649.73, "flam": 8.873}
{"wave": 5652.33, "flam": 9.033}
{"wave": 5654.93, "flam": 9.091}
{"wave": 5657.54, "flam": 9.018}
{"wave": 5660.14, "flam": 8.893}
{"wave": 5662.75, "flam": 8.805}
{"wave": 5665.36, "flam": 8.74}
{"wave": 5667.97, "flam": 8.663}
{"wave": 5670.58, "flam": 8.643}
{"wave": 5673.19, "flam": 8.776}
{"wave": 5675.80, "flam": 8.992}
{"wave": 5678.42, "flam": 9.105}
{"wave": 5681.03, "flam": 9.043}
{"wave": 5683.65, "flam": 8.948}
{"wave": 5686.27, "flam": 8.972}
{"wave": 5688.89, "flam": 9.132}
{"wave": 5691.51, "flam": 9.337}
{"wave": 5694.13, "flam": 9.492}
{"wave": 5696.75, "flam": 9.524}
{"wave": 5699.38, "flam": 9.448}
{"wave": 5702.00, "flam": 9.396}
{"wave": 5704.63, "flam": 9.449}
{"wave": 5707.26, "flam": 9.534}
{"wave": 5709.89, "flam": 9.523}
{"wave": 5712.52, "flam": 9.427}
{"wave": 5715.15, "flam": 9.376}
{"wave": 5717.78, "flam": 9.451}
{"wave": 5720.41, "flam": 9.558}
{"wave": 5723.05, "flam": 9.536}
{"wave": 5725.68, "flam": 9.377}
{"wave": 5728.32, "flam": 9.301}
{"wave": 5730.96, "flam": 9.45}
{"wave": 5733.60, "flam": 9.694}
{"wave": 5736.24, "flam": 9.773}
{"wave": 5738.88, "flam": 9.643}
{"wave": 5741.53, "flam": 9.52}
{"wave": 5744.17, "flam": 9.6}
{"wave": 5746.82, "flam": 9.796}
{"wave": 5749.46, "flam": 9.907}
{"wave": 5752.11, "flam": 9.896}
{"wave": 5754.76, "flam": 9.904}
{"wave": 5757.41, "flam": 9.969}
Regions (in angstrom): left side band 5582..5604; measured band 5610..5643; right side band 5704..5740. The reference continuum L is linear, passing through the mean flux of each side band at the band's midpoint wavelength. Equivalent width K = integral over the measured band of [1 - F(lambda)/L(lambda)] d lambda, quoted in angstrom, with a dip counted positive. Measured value 1.3 angstrom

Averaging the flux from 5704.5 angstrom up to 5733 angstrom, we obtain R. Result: 9.46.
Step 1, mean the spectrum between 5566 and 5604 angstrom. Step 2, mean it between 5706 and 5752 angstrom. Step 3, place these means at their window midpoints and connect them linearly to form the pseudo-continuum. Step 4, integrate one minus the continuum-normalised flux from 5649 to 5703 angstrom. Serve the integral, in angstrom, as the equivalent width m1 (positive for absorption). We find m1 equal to 0.5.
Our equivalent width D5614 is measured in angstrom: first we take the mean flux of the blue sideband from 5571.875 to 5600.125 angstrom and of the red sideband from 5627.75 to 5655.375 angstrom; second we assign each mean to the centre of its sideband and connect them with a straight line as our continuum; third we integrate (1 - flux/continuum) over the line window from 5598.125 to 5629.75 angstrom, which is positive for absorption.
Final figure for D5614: 2.4 angstrom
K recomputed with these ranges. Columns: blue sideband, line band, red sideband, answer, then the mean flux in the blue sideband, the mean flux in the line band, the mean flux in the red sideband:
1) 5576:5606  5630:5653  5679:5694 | 0.37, 8.24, 8.57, 9.12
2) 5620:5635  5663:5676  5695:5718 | 0.14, 8.15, 8.75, 9.46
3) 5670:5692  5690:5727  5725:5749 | -0.69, 8.99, 9.46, 9.59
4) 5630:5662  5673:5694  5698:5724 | 0.14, 8.69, 9.08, 9.47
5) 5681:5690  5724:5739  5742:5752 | 0.07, 9.01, 9.53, 9.77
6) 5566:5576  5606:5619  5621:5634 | 0.65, 8.58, 7.86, 8.15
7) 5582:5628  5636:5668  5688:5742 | -0.54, 8.01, 8.78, 9.48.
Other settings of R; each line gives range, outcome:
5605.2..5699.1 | 8.63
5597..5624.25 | 7.8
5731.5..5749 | 9.68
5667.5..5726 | 9.26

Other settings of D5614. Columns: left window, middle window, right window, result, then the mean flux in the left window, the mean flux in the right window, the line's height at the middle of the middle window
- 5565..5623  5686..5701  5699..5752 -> -0.20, 8.2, 9.55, 9.22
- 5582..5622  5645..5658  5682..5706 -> -0.34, 7.99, 9.29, 8.69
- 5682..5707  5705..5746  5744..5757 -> 0.37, 9.3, 9.85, 9.61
